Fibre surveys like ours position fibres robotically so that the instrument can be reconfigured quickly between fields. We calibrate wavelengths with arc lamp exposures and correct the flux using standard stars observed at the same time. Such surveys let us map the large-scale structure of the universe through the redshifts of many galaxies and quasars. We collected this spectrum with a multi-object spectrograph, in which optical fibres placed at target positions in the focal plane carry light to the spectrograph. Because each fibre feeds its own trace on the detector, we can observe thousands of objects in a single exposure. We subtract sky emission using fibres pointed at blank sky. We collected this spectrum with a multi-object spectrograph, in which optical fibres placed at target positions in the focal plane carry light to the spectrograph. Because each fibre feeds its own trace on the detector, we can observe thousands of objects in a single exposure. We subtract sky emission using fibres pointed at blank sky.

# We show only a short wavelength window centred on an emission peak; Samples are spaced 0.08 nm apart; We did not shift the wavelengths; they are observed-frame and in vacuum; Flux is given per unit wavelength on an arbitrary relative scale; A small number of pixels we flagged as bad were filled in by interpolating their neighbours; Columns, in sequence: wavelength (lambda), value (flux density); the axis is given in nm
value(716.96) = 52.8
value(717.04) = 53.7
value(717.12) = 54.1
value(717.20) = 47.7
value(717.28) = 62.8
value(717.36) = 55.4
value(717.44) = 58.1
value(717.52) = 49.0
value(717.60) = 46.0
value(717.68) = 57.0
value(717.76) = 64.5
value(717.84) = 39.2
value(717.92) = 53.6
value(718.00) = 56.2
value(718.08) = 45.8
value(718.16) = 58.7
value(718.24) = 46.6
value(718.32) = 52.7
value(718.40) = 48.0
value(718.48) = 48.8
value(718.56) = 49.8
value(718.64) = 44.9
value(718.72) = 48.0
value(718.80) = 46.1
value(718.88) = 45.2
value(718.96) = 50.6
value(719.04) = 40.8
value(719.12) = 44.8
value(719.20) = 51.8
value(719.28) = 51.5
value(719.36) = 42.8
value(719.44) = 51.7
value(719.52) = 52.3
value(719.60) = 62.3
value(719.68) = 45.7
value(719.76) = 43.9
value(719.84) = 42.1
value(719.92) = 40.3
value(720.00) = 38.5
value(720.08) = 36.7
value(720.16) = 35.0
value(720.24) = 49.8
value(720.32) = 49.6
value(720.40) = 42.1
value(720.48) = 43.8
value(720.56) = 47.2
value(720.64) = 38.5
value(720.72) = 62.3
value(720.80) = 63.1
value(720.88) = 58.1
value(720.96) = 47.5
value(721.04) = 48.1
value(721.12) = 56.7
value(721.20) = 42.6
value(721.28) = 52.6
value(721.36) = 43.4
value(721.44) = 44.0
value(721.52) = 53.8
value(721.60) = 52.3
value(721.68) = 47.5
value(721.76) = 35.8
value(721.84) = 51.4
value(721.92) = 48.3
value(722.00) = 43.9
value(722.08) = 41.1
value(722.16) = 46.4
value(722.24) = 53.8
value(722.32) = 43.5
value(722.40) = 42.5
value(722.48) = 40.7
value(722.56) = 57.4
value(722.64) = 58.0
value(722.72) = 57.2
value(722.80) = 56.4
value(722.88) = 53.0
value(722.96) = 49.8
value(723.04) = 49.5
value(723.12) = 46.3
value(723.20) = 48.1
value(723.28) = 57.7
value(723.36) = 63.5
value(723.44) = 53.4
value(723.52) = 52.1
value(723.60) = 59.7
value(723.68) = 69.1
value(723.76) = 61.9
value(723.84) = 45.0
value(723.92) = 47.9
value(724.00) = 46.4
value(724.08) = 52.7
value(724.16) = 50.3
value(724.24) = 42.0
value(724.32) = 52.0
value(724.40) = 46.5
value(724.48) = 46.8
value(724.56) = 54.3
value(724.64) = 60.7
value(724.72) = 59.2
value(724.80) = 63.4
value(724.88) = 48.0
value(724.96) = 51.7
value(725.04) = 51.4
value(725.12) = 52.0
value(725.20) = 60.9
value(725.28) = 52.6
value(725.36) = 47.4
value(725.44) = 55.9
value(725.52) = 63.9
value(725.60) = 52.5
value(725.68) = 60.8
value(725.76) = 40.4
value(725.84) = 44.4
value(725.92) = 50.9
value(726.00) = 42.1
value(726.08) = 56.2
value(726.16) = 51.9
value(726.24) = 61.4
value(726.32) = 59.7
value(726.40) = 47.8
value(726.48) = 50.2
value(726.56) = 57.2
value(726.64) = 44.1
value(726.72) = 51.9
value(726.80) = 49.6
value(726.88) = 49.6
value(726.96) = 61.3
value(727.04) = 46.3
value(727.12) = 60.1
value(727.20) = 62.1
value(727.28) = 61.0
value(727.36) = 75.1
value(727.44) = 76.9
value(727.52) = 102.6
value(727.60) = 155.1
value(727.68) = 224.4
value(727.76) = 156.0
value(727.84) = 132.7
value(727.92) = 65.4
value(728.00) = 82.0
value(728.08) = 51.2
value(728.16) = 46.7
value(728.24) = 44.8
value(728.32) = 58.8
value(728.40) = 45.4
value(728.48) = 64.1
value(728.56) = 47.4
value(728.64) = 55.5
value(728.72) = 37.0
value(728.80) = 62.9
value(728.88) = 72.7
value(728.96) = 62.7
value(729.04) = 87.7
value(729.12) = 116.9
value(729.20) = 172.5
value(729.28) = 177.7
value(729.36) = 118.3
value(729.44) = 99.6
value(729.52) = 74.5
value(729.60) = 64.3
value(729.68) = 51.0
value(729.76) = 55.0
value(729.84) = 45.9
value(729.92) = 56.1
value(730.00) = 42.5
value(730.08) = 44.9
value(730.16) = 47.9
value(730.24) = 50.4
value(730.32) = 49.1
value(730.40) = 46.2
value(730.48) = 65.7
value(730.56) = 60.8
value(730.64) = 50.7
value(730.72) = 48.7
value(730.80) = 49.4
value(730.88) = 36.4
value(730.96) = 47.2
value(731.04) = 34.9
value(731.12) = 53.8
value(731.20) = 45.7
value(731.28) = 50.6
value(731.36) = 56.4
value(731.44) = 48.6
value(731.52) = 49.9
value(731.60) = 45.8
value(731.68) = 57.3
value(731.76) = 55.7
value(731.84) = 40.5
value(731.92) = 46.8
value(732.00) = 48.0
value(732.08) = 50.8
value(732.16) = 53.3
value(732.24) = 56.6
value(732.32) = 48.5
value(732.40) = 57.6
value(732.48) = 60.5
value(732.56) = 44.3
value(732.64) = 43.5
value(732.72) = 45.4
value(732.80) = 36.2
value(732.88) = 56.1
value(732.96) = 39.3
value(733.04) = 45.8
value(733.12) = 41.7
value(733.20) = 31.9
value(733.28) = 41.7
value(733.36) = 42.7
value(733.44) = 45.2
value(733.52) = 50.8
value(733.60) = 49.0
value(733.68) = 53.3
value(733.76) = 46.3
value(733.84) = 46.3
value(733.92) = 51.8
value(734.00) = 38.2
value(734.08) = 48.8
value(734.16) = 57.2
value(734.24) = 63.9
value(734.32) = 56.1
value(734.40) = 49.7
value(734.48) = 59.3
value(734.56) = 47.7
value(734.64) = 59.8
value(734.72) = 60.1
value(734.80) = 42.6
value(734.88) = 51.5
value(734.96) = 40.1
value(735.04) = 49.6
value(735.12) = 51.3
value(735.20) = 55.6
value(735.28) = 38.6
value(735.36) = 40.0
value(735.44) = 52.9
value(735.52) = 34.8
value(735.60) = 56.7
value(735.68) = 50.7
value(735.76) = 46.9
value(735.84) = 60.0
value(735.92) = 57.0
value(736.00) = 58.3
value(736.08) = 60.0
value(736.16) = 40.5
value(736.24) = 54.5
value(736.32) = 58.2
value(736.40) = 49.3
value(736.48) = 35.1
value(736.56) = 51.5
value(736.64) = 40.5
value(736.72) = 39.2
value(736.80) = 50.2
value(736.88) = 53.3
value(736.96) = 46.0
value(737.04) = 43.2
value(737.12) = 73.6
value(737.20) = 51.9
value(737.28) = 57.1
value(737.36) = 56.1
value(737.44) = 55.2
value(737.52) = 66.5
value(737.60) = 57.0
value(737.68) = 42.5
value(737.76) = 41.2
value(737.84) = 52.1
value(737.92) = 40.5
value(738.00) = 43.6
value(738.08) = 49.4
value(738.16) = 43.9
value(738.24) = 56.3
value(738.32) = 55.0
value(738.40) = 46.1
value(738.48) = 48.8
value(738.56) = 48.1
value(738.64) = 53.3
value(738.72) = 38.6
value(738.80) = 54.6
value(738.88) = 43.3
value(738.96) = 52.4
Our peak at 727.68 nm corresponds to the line [S II] 6716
